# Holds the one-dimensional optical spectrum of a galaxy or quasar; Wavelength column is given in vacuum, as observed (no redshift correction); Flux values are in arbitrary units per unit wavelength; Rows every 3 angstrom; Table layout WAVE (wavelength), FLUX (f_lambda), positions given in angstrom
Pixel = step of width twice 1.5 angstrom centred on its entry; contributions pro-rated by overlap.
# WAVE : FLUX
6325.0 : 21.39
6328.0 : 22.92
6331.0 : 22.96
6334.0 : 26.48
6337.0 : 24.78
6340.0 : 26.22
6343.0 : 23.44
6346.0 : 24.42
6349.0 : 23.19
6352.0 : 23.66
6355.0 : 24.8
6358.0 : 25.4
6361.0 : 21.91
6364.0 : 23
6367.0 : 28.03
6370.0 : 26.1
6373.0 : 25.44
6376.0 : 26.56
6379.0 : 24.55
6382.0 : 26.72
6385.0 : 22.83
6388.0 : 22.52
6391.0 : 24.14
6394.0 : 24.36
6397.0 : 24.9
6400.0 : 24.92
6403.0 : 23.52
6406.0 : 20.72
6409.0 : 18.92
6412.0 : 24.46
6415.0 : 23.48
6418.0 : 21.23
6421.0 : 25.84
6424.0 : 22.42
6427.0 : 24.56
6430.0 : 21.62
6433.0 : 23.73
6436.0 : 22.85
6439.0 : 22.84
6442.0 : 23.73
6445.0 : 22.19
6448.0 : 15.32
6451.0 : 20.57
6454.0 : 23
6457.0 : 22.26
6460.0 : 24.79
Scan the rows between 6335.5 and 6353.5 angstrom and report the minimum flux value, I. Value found 23.19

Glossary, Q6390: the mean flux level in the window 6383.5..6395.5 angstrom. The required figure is 23.5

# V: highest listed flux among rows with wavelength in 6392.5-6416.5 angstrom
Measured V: 24.92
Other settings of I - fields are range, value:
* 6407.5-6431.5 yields 18.92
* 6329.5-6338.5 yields 22.96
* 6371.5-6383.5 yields 24.55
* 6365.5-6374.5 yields 25.44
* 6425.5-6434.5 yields 21.62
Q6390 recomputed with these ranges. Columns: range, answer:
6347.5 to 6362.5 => 23.8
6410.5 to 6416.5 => 24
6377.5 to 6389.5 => 24.2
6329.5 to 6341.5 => 25.1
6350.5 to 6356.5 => 24.2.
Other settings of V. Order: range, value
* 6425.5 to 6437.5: 24.56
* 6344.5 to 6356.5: 24.8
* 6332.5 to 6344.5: 26.48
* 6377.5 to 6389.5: 26.72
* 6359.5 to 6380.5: 28.03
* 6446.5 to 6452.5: 20.57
